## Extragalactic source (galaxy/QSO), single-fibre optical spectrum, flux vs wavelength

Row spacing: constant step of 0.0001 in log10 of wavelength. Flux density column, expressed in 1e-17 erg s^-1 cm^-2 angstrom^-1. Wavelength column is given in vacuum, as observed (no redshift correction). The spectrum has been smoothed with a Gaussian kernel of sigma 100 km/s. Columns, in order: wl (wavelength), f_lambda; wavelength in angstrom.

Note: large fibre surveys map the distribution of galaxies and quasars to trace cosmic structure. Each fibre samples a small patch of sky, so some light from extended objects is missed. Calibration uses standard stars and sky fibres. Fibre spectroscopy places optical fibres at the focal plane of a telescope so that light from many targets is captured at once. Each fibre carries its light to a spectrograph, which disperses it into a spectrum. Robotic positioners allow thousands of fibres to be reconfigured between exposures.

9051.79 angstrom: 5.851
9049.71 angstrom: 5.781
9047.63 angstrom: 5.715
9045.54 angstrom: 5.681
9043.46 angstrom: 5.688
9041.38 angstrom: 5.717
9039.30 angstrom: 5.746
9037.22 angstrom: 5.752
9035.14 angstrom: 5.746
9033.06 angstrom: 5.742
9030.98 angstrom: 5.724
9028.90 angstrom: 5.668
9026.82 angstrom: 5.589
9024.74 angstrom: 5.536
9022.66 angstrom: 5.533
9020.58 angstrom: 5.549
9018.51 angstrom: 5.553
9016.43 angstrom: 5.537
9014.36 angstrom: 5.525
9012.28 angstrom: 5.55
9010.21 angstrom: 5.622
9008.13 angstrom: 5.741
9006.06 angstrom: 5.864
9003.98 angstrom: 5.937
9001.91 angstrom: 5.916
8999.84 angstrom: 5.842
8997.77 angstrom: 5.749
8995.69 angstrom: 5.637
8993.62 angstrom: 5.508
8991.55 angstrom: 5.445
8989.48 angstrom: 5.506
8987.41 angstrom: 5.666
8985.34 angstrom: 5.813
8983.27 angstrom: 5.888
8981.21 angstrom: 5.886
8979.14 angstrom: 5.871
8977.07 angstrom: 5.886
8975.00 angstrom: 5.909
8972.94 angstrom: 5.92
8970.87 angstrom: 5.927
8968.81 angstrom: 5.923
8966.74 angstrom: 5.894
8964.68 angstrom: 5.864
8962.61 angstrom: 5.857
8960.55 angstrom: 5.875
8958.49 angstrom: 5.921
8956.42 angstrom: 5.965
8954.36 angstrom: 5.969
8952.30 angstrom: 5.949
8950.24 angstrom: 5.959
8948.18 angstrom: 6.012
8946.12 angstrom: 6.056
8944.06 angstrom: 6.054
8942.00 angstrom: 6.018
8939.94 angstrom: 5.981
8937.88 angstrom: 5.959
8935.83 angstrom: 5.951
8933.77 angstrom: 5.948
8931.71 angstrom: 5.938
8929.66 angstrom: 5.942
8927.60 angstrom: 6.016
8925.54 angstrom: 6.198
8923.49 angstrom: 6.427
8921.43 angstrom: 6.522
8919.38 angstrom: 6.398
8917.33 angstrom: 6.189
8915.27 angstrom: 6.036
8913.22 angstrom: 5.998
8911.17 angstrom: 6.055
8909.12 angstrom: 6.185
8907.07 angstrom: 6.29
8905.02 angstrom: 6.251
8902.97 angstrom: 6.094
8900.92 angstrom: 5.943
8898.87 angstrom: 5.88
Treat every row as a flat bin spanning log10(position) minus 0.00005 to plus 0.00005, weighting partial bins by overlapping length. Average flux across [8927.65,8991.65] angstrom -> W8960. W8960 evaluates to 5.9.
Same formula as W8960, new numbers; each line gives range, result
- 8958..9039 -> 5.74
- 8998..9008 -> 5.87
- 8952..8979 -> 5.91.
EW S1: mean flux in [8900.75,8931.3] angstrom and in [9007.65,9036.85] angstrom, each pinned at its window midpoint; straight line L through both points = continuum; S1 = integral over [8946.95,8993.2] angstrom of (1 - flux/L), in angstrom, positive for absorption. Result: 0.3 angstrom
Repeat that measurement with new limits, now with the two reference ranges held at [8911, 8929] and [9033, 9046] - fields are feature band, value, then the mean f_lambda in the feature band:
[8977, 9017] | 1.2 angstrom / 5.72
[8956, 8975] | 0.4 angstrom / 5.9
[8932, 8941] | 0.3 angstrom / 5.96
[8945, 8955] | 0.2 angstrom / 5.99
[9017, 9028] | 0.5 angstrom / 5.55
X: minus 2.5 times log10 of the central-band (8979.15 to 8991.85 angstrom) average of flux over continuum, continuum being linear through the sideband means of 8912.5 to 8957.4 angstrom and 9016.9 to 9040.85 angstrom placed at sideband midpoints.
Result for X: 0.02 mag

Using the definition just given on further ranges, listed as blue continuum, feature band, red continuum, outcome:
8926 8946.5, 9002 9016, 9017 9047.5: 0.00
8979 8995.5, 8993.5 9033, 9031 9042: 0.01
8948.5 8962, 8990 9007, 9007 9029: -0.01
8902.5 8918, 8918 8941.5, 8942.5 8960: -0.01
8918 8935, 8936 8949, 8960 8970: 0.01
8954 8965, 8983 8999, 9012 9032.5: 0.02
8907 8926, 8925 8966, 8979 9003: 0.01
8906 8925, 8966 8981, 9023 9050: 0.01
